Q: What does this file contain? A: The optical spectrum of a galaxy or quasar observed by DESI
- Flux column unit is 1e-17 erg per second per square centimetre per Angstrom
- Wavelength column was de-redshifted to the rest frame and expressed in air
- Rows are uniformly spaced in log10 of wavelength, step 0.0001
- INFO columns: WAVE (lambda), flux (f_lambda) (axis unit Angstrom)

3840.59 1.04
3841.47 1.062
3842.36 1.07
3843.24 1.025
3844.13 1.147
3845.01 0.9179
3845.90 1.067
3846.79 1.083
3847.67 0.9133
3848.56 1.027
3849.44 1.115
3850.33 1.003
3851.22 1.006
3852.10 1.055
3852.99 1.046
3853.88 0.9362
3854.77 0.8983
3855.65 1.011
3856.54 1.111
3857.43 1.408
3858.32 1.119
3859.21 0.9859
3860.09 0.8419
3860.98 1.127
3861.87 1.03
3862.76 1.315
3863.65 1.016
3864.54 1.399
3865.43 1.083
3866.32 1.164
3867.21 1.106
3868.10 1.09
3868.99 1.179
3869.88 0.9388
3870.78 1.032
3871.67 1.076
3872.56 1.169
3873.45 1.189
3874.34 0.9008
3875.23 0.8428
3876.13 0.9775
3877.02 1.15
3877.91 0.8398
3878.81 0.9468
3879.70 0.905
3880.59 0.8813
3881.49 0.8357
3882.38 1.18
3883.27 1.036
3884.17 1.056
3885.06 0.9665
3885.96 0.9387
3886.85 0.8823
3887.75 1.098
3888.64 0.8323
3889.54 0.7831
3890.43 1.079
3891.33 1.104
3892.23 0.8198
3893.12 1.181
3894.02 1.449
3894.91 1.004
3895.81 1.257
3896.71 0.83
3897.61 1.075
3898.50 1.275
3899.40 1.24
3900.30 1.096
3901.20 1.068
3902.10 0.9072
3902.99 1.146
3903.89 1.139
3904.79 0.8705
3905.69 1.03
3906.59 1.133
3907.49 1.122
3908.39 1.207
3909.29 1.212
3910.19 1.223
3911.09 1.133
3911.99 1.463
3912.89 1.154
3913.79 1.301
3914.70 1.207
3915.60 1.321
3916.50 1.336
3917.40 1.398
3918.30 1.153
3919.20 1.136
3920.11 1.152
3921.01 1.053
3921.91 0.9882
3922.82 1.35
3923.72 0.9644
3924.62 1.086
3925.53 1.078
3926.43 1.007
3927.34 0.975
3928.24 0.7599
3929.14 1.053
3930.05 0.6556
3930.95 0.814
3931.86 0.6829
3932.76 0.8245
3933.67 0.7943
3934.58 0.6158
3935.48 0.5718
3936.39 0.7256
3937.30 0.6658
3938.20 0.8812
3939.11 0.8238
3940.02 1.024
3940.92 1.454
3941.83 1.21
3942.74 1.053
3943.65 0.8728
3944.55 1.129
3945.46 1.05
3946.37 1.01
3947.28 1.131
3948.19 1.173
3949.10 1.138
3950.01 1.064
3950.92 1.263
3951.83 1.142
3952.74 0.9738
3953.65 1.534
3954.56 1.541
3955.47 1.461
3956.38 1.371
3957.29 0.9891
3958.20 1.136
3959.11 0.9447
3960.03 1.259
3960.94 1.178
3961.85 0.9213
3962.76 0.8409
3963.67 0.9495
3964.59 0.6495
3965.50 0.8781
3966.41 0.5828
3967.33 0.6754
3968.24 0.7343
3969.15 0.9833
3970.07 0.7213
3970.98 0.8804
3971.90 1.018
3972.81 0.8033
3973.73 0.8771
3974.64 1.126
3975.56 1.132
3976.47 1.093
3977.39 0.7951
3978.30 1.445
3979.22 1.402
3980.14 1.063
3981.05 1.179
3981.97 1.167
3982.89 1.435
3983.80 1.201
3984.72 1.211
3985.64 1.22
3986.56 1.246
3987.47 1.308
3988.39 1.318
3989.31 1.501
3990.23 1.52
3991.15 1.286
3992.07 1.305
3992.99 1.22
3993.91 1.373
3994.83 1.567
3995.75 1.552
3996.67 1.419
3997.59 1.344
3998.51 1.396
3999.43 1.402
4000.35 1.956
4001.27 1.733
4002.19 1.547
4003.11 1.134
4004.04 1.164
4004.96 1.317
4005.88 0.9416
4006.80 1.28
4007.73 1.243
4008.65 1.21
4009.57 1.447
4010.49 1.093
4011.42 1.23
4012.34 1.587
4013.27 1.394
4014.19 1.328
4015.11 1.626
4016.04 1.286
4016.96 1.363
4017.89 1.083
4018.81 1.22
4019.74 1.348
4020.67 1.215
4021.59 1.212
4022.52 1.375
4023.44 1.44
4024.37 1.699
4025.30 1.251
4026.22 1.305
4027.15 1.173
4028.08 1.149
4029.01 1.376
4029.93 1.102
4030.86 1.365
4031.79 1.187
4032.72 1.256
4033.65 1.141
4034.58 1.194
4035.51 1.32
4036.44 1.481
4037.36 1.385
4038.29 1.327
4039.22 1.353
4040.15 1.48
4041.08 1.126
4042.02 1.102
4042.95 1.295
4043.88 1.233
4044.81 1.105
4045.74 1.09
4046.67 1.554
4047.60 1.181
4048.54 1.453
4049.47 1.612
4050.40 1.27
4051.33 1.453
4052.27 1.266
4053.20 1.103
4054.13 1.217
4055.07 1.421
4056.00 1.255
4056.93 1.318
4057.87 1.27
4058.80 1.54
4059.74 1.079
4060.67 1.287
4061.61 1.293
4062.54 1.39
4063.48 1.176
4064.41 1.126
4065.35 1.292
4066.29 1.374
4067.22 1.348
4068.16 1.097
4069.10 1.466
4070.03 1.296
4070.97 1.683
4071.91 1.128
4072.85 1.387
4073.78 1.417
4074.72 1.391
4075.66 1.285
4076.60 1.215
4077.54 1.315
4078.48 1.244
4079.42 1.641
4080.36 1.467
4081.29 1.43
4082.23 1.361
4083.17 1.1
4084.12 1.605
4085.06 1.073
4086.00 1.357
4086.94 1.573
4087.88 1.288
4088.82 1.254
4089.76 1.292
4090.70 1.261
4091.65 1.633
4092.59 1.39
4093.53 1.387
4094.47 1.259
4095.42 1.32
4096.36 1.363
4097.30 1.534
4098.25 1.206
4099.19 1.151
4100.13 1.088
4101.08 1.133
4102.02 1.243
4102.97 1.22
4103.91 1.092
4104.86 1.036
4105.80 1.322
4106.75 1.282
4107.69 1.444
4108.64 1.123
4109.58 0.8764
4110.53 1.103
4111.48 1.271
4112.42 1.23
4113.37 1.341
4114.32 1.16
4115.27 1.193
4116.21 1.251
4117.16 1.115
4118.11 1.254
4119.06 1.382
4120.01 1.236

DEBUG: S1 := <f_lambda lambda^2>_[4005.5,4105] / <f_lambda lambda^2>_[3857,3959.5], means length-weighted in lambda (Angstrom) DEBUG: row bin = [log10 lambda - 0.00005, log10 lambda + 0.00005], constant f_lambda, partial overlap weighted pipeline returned 1.3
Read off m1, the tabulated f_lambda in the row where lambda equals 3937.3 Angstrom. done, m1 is 0.6658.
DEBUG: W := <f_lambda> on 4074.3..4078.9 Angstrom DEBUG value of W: 1.29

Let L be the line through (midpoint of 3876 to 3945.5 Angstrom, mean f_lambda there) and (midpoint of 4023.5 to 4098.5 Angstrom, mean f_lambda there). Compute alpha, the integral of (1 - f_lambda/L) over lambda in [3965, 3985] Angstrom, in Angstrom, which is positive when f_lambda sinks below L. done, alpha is 2.5 Angstrom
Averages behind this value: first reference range 1.03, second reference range 1.32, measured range 1.02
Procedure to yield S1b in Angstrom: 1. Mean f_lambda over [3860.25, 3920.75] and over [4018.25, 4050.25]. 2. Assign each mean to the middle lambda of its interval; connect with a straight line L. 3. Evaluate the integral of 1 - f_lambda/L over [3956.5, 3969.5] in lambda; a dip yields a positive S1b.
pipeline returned 3.0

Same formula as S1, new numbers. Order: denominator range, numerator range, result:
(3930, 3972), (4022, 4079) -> 1.40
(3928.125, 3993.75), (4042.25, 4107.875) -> 1.31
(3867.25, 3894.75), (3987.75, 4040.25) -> 1.42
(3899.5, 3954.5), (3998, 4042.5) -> 1.30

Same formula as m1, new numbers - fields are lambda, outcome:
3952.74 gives 0.9738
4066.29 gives 1.374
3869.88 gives 0.9388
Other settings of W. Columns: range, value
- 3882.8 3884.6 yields 1.05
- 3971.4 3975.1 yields 0.955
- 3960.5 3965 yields 0.909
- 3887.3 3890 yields 0.907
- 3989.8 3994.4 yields 1.34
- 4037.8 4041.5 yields 1.32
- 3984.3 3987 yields 1.22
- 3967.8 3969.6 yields 0.861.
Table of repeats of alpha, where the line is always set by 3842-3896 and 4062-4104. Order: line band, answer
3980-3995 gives -1.3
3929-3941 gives 3.5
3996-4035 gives -2.9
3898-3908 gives -0.1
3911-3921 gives -1.3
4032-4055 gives -0.4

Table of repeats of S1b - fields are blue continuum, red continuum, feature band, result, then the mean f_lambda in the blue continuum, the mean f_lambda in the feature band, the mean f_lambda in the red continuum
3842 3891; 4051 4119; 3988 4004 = -3.42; 1.03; 1.44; 1.29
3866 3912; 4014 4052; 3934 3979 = 6.15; 1.05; 1.01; 1.3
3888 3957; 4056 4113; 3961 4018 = -1.74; 1.08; 1.21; 1.3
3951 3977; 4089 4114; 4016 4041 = -3.75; 1.02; 1.3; 1.25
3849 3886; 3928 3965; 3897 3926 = -3.64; 1.05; 1.16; 1.01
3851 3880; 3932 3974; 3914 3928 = -1.79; 1.06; 1.14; 0.988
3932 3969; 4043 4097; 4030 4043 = -0.46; 1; 1.28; 1.33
